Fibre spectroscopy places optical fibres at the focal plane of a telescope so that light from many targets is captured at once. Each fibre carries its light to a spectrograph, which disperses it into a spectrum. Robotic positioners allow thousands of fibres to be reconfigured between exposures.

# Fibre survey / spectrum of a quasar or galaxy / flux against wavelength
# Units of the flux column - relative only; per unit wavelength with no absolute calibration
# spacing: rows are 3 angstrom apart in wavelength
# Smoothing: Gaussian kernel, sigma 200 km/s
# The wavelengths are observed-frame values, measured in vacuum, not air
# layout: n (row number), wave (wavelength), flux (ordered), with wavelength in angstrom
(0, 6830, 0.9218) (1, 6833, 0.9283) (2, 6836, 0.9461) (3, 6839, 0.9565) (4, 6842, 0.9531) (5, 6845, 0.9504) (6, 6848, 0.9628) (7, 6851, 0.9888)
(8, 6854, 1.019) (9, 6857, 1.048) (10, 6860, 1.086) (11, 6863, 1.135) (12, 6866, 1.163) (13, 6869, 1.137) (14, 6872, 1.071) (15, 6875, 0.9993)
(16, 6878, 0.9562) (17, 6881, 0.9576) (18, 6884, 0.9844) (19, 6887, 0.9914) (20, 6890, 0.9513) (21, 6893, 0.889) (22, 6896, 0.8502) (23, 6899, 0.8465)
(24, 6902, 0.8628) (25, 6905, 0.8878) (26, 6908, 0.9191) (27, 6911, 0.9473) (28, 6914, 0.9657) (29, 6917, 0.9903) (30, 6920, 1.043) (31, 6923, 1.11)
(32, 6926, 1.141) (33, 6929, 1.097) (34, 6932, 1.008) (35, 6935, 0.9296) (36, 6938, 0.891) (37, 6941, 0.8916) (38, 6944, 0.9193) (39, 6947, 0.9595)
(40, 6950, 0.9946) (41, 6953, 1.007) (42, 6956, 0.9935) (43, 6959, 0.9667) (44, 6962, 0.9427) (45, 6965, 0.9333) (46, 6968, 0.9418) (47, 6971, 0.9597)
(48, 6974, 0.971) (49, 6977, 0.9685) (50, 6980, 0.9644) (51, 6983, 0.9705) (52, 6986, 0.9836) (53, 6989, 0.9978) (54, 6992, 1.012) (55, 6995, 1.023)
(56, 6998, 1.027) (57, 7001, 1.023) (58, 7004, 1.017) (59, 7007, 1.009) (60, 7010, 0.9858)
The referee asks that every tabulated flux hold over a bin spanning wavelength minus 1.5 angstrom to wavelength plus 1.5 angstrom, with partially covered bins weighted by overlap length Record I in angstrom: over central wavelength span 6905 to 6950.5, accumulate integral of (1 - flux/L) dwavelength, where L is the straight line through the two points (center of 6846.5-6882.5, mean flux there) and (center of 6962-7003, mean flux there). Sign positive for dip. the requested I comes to 1.2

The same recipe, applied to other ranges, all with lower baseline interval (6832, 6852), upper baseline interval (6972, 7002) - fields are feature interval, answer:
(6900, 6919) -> 0.8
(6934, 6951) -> 0.9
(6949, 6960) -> -0.1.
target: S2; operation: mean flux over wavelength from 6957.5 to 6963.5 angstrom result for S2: 0.955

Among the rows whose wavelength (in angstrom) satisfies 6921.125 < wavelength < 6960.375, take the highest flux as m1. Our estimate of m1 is 1.141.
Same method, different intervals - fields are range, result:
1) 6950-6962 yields 1.007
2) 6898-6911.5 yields 0.9473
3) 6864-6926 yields 1.163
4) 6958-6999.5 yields 1.027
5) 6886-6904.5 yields 0.9914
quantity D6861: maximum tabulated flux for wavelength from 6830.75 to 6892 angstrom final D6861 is 1.163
